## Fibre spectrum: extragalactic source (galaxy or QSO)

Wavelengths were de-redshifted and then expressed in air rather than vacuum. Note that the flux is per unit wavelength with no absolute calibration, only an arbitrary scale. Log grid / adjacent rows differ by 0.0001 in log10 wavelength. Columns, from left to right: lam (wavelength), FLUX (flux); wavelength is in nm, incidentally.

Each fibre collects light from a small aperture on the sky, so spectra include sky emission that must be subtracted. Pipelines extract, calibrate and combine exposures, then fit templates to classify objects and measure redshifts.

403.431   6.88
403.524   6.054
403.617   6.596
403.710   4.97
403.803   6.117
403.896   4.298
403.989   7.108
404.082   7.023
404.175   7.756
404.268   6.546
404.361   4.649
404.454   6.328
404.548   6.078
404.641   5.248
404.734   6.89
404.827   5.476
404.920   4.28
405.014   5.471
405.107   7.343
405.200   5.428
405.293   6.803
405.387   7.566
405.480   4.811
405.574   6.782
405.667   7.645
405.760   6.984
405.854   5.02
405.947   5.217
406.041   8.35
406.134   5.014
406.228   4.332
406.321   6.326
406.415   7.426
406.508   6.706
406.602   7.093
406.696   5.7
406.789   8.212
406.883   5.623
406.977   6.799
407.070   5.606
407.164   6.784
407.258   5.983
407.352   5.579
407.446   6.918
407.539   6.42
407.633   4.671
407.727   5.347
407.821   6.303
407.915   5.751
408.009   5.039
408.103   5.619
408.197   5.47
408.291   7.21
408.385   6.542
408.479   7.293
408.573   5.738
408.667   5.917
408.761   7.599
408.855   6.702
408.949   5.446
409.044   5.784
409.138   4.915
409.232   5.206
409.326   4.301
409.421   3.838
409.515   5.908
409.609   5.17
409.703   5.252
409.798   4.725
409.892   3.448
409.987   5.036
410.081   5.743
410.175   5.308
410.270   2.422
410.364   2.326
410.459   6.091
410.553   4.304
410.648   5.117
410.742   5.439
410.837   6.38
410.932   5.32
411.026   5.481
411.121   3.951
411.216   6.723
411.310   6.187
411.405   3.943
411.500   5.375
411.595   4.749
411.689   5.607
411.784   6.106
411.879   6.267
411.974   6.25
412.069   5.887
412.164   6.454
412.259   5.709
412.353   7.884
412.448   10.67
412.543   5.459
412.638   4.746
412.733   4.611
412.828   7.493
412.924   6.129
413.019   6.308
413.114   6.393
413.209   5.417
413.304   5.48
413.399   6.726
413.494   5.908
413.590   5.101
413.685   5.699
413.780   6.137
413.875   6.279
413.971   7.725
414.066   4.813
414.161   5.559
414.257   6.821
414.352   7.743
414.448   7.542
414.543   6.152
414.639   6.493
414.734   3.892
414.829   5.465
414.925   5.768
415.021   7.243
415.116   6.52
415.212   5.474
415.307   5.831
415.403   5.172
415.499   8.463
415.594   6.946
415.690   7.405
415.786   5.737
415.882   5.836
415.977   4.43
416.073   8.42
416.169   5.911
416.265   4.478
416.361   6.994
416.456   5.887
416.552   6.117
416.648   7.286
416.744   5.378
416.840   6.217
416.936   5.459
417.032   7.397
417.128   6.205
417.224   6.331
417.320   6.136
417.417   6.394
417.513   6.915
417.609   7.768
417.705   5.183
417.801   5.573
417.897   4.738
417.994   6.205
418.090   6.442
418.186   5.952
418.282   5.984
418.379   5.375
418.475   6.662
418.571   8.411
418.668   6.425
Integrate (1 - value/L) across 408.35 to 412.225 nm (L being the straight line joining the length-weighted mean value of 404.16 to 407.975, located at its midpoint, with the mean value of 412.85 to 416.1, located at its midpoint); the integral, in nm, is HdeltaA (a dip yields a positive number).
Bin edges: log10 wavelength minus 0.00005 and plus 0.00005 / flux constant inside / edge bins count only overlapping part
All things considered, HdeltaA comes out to 0.51 nm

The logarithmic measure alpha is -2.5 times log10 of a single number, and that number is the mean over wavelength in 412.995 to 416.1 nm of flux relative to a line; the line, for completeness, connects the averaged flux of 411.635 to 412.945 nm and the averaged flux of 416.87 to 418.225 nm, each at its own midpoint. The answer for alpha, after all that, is 0.02 mag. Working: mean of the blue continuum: 6.37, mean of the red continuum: 6.19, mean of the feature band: 6.19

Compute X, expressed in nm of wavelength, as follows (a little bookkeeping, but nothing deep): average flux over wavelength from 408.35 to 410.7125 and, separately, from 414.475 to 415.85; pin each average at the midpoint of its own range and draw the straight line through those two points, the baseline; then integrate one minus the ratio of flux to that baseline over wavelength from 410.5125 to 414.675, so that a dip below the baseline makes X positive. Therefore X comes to -0.19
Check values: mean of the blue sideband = 5.2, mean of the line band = 6.01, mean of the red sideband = 6.2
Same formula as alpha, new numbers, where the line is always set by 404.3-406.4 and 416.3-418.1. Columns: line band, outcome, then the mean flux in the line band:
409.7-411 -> 0.268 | 4.77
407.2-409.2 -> 0.012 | 6.01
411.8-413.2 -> -0.045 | 6.41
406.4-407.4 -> -0.072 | 6.47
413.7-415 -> -0.002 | 6.19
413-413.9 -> 0.042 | 5.93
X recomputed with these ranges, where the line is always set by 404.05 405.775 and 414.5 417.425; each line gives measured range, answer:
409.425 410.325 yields 0.22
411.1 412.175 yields 0.10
